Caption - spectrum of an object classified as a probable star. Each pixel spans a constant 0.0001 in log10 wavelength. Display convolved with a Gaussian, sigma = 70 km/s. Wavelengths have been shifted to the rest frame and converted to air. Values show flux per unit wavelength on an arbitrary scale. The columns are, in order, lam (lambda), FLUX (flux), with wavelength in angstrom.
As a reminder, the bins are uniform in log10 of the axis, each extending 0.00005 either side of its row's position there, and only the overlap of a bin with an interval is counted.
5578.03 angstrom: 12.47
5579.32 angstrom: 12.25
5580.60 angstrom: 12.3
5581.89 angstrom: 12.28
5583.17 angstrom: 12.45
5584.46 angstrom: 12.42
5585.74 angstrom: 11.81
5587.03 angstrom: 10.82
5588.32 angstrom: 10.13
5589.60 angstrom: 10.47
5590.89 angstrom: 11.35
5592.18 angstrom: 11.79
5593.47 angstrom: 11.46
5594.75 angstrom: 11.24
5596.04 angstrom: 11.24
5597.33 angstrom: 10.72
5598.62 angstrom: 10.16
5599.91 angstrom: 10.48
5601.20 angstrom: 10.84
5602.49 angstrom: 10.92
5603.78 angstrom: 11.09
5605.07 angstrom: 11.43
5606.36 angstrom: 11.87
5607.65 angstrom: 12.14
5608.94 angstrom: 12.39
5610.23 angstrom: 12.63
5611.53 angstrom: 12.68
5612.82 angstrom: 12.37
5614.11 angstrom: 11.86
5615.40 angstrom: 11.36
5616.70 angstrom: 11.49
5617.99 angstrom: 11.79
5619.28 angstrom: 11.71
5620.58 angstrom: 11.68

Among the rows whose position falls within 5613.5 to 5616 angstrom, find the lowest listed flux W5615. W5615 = 11.36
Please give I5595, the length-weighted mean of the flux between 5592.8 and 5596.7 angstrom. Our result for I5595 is 11.3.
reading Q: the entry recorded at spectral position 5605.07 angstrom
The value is 11.43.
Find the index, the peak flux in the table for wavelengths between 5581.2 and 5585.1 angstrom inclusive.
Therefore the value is 12.45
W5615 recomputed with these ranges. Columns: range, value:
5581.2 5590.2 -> 10.13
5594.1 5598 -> 10.72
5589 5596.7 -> 10.47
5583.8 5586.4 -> 11.81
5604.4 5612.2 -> 11.43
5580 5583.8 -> 12.28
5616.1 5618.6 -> 11.49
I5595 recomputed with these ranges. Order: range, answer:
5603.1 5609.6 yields 11.8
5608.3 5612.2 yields 12.6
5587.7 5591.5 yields 10.7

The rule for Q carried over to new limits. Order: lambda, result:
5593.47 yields 11.46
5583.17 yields 12.45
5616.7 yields 11.49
